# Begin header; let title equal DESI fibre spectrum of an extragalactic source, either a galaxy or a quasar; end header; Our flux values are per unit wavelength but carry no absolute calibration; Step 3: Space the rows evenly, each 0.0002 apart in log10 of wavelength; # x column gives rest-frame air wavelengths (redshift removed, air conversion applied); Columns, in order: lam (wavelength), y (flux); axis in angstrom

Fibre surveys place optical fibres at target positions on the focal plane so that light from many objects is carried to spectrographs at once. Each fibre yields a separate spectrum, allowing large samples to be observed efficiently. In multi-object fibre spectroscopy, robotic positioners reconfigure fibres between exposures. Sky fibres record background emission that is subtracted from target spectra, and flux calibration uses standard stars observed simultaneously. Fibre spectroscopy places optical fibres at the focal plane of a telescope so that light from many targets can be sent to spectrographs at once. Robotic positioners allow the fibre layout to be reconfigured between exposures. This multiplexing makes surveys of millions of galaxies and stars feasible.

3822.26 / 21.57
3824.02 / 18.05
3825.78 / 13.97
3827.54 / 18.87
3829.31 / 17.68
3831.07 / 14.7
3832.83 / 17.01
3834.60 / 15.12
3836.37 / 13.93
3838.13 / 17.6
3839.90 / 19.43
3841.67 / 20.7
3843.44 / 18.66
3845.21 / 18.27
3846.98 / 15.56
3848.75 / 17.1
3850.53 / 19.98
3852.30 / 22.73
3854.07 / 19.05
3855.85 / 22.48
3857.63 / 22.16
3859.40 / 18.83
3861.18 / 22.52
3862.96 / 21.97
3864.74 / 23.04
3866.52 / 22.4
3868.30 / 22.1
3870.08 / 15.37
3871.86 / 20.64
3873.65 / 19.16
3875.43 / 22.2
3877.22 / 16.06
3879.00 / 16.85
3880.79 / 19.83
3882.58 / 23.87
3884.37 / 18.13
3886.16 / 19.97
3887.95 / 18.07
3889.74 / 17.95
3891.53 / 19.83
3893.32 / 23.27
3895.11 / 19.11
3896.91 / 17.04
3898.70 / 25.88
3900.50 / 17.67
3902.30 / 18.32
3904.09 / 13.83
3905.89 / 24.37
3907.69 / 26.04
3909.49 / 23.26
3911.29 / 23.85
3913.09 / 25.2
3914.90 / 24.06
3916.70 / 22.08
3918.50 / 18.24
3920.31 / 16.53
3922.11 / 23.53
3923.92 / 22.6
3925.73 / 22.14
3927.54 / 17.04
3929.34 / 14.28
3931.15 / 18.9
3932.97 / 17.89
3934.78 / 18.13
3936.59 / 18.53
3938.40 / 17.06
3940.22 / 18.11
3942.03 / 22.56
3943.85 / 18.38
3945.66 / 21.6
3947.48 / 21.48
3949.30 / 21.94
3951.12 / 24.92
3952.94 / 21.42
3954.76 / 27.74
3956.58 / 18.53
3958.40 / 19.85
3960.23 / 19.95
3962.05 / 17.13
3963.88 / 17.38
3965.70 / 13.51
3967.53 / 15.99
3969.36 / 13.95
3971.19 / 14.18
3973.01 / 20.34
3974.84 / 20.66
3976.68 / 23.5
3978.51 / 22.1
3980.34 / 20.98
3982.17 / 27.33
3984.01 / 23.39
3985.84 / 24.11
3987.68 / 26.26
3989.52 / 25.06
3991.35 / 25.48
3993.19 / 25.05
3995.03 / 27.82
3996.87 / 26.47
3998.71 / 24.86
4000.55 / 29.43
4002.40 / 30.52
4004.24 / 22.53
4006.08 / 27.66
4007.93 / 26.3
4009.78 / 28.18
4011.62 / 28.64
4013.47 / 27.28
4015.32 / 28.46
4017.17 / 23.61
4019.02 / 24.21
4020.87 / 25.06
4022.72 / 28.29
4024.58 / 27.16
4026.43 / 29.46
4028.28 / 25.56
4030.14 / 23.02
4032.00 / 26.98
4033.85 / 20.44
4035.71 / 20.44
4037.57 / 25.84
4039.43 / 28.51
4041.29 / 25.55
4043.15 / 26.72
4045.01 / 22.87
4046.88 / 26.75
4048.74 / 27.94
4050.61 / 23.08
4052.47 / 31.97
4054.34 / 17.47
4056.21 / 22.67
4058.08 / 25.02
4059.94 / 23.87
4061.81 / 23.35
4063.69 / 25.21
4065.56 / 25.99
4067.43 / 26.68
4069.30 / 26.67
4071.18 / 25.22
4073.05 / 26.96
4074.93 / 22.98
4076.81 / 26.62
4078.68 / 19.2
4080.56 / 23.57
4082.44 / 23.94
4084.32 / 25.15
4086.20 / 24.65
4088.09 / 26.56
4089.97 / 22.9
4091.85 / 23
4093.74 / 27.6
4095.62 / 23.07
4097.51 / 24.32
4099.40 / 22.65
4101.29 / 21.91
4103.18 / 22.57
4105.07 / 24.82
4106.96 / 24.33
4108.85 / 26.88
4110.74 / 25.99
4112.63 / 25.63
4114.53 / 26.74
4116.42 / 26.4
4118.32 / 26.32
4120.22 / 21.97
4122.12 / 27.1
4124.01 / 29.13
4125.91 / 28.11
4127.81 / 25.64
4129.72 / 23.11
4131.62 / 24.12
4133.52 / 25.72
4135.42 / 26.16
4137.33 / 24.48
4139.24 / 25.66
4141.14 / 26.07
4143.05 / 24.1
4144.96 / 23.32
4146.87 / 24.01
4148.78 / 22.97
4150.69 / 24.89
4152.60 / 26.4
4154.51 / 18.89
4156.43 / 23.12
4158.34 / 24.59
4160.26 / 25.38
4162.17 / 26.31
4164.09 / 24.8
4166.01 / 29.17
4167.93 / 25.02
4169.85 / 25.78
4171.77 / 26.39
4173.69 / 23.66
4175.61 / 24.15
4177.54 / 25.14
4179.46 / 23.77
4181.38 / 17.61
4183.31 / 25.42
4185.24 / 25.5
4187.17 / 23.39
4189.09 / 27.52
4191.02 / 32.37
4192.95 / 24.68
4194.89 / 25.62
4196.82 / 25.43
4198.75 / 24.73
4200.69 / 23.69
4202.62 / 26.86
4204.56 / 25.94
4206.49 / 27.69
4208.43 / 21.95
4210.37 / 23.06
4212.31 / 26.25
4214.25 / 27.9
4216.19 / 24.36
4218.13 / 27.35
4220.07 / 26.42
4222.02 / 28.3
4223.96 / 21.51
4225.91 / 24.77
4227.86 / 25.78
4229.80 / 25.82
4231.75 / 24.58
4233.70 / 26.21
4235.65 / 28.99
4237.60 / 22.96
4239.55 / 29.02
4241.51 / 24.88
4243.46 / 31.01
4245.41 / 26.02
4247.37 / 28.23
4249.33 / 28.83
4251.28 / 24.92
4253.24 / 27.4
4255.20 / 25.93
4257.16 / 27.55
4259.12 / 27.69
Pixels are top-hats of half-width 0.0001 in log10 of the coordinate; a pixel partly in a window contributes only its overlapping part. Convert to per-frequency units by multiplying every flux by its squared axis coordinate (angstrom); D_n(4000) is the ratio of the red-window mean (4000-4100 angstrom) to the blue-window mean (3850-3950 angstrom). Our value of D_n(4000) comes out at 1.3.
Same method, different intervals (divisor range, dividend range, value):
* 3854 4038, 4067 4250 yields 1.28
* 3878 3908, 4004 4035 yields 1.40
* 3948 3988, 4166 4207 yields 1.37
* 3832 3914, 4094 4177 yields 1.43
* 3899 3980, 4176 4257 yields 1.48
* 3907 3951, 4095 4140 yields 1.34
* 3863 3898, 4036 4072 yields 1.39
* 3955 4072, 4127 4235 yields 1.13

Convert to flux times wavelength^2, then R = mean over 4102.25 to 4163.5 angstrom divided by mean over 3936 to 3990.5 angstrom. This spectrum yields 1.32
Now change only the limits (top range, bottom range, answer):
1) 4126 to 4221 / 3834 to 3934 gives 1.45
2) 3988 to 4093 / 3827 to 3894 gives 1.44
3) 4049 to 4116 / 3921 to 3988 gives 1.30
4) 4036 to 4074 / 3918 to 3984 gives 1.35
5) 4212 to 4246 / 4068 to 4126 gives 1.12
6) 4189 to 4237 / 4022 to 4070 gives 1.11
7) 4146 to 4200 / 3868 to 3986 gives 1.40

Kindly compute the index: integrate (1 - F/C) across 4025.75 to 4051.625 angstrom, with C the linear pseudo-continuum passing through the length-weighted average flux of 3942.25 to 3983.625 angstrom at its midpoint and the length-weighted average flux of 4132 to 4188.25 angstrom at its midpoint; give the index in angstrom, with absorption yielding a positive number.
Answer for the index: -3.94 angstrom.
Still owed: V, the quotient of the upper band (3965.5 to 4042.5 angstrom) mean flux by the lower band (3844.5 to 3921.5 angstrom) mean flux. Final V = 1.20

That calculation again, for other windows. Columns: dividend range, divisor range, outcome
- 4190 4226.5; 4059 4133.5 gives 1.03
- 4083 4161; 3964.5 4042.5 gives 1.02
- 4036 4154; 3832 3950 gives 1.25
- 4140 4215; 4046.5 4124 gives 1.01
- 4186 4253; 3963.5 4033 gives 1.07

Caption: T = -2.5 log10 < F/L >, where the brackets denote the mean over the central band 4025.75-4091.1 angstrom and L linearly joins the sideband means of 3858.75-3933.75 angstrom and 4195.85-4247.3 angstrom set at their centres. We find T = -0.08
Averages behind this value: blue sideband 20.3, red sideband 25.9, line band 24.8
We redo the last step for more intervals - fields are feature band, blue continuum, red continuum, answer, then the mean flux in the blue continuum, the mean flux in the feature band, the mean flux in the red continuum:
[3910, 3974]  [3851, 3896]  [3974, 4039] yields 0.16 mag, 20.3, 19.7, 25.5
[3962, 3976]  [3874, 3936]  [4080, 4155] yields 0.28 mag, 20.2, 16.7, 24.8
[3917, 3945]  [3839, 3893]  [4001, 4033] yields 0.20 mag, 19.9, 19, 26.7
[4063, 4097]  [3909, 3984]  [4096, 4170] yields -0.05 mag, 20.2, 24.8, 25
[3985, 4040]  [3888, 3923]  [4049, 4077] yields -0.11 mag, 21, 26.1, 24.9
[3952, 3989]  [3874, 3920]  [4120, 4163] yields 0.07 mag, 20.5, 20.5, 24.9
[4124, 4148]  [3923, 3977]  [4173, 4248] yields -0.06 mag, 19.3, 25.2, 25.6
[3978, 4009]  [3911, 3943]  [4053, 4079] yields -0.16 mag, 20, 25.7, 24.4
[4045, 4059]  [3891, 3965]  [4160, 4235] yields -0.10 mag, 20.5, 24.8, 25.4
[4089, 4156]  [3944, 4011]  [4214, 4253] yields 0.00 mag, 22.7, 24.8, 26.4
